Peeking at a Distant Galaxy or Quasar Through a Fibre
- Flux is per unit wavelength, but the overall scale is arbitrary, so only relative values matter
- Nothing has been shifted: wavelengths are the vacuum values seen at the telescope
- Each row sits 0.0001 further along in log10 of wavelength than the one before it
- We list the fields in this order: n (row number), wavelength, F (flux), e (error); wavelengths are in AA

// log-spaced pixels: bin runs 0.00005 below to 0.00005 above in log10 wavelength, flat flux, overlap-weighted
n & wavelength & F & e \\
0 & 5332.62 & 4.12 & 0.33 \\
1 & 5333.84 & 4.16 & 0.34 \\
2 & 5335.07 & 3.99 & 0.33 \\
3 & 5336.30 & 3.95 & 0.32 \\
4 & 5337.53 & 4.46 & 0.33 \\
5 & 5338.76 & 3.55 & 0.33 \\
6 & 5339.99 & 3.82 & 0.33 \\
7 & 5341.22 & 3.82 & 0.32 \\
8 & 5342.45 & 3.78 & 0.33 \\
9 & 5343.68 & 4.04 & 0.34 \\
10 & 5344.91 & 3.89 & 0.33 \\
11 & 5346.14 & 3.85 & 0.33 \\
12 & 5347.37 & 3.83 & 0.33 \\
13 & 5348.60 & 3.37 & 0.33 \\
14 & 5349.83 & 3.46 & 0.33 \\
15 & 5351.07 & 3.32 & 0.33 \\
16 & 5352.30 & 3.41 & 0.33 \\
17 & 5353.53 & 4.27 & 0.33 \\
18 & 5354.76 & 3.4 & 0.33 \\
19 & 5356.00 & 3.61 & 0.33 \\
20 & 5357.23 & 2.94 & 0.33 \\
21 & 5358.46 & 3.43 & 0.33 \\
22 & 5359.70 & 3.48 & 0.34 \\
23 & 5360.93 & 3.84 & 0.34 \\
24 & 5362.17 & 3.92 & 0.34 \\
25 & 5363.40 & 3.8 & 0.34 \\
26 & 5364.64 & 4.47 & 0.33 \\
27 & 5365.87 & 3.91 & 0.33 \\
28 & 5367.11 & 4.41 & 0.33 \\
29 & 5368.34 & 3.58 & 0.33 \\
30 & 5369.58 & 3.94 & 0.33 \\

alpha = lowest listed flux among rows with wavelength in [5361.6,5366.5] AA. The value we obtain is 3.8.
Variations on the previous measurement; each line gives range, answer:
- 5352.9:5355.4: 3.4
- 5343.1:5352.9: 3.32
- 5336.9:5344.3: 3.55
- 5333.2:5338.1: 3.95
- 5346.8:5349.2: 3.37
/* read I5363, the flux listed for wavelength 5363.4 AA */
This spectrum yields 3.8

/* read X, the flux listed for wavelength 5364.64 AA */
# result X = 4.47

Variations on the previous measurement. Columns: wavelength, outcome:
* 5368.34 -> 3.58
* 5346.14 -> 3.85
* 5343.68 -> 4.04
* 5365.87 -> 3.91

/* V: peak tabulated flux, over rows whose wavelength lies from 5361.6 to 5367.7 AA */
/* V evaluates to 4.47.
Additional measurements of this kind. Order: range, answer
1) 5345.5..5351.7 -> 3.85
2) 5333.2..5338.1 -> 4.46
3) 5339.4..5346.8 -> 4.04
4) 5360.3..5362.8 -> 3.92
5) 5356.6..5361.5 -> 3.84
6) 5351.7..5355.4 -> 4.27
